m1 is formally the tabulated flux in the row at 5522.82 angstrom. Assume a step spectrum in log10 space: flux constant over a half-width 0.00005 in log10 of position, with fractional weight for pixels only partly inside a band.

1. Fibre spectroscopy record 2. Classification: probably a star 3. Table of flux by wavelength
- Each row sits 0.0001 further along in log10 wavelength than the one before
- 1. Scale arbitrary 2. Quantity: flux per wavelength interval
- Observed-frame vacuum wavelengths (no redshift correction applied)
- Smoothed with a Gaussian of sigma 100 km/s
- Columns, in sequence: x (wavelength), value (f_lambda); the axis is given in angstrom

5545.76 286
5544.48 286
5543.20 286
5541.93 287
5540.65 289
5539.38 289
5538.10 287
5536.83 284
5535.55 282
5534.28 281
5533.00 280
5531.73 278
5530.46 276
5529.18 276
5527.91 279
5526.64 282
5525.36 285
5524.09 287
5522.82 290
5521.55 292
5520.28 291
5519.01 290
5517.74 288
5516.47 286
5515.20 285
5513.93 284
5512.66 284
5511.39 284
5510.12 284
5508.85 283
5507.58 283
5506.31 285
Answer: 290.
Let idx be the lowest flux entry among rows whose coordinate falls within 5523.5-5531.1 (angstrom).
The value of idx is 276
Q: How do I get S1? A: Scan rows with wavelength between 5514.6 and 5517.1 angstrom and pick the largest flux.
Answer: 286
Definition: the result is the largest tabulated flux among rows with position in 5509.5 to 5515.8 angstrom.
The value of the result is 285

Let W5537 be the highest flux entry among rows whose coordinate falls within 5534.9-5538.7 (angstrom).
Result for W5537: 287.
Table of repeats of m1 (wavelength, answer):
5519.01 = 290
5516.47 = 286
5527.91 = 279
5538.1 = 287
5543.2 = 286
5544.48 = 286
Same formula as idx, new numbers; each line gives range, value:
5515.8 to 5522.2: 286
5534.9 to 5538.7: 282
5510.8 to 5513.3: 284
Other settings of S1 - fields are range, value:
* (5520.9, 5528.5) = 292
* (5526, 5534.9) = 282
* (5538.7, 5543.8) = 289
